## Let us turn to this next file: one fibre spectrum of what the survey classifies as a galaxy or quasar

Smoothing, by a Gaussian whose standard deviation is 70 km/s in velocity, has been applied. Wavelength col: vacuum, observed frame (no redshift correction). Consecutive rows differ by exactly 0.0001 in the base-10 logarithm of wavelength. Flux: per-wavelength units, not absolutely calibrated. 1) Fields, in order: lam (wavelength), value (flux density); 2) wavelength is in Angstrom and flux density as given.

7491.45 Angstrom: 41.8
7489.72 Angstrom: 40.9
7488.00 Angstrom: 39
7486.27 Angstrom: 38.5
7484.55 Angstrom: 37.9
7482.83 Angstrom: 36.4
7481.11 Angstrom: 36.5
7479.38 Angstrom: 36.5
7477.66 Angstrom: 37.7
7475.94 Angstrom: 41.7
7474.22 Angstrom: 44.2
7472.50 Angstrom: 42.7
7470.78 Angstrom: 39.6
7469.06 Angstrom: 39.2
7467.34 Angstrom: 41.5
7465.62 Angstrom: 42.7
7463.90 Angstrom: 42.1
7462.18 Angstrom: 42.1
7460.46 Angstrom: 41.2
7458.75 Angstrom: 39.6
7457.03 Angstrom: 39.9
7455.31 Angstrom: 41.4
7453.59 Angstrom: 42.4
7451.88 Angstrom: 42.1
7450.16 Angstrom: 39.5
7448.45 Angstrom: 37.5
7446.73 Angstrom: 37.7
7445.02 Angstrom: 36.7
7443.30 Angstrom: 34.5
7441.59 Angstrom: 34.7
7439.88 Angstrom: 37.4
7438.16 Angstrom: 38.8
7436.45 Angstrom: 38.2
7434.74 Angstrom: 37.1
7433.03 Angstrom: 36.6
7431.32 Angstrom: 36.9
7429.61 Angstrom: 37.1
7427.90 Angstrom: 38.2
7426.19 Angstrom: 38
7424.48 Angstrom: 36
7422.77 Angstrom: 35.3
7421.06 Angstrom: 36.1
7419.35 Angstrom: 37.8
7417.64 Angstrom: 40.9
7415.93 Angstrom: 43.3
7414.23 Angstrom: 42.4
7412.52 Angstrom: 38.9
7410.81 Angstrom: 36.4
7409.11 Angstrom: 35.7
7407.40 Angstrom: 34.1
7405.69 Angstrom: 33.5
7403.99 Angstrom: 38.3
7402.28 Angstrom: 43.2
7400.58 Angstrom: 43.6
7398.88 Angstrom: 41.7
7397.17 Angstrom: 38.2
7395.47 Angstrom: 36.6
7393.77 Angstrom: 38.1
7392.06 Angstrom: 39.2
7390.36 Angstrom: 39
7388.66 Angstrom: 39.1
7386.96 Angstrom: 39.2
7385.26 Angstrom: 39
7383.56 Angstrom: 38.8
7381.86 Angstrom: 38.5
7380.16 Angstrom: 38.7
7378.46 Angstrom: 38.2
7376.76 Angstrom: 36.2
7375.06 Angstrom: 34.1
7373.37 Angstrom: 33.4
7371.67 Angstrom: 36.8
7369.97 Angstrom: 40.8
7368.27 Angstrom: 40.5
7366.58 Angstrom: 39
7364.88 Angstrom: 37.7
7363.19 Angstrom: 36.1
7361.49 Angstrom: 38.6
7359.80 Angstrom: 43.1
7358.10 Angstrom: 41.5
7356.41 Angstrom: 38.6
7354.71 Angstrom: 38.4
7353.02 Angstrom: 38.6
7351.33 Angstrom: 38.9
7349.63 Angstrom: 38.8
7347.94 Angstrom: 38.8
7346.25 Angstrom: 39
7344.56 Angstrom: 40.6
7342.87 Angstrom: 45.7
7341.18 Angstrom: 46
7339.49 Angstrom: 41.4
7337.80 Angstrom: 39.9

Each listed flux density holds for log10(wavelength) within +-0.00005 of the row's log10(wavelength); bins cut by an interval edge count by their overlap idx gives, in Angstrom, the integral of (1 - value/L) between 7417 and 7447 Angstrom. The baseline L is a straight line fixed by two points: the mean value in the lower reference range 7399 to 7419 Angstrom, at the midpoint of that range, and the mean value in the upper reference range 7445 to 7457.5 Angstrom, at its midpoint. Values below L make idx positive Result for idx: 1.9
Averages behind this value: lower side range 39.2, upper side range 39.8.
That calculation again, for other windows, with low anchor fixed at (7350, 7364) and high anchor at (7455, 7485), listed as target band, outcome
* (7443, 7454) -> 0.4 Angstrom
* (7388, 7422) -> 0.7 Angstrom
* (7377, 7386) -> 0.2 Angstrom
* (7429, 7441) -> 0.7 Angstrom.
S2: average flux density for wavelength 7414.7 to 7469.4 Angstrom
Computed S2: 38.9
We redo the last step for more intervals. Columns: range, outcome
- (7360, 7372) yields 38.8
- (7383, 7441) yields 38.3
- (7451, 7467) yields 41.5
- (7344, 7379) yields 38.4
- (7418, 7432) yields 37.1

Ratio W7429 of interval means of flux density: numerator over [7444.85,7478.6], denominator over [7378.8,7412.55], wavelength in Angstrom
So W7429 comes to 1.06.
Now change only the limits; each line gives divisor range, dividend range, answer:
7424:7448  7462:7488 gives 1.08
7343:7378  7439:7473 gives 1.03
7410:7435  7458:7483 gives 1.06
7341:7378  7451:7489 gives 1.03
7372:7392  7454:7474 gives 1.09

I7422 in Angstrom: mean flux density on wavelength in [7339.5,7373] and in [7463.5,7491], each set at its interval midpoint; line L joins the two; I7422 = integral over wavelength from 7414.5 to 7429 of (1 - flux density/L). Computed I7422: 0.5 Angstrom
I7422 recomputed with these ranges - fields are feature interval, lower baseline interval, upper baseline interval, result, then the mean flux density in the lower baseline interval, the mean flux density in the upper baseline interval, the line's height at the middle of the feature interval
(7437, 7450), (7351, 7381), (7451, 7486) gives 0.95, 38.3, 40.3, 39.8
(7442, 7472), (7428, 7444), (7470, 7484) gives -1.37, 36.9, 39.4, 38.2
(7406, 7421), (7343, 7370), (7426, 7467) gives 0.28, 39.4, 38.9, 39.1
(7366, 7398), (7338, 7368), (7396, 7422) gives 1.13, 40.1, 38.9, 39.5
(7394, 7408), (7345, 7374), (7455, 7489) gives 0.19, 38.8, 40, 39.2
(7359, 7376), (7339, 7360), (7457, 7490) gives 1.07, 40.6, 40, 40.5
